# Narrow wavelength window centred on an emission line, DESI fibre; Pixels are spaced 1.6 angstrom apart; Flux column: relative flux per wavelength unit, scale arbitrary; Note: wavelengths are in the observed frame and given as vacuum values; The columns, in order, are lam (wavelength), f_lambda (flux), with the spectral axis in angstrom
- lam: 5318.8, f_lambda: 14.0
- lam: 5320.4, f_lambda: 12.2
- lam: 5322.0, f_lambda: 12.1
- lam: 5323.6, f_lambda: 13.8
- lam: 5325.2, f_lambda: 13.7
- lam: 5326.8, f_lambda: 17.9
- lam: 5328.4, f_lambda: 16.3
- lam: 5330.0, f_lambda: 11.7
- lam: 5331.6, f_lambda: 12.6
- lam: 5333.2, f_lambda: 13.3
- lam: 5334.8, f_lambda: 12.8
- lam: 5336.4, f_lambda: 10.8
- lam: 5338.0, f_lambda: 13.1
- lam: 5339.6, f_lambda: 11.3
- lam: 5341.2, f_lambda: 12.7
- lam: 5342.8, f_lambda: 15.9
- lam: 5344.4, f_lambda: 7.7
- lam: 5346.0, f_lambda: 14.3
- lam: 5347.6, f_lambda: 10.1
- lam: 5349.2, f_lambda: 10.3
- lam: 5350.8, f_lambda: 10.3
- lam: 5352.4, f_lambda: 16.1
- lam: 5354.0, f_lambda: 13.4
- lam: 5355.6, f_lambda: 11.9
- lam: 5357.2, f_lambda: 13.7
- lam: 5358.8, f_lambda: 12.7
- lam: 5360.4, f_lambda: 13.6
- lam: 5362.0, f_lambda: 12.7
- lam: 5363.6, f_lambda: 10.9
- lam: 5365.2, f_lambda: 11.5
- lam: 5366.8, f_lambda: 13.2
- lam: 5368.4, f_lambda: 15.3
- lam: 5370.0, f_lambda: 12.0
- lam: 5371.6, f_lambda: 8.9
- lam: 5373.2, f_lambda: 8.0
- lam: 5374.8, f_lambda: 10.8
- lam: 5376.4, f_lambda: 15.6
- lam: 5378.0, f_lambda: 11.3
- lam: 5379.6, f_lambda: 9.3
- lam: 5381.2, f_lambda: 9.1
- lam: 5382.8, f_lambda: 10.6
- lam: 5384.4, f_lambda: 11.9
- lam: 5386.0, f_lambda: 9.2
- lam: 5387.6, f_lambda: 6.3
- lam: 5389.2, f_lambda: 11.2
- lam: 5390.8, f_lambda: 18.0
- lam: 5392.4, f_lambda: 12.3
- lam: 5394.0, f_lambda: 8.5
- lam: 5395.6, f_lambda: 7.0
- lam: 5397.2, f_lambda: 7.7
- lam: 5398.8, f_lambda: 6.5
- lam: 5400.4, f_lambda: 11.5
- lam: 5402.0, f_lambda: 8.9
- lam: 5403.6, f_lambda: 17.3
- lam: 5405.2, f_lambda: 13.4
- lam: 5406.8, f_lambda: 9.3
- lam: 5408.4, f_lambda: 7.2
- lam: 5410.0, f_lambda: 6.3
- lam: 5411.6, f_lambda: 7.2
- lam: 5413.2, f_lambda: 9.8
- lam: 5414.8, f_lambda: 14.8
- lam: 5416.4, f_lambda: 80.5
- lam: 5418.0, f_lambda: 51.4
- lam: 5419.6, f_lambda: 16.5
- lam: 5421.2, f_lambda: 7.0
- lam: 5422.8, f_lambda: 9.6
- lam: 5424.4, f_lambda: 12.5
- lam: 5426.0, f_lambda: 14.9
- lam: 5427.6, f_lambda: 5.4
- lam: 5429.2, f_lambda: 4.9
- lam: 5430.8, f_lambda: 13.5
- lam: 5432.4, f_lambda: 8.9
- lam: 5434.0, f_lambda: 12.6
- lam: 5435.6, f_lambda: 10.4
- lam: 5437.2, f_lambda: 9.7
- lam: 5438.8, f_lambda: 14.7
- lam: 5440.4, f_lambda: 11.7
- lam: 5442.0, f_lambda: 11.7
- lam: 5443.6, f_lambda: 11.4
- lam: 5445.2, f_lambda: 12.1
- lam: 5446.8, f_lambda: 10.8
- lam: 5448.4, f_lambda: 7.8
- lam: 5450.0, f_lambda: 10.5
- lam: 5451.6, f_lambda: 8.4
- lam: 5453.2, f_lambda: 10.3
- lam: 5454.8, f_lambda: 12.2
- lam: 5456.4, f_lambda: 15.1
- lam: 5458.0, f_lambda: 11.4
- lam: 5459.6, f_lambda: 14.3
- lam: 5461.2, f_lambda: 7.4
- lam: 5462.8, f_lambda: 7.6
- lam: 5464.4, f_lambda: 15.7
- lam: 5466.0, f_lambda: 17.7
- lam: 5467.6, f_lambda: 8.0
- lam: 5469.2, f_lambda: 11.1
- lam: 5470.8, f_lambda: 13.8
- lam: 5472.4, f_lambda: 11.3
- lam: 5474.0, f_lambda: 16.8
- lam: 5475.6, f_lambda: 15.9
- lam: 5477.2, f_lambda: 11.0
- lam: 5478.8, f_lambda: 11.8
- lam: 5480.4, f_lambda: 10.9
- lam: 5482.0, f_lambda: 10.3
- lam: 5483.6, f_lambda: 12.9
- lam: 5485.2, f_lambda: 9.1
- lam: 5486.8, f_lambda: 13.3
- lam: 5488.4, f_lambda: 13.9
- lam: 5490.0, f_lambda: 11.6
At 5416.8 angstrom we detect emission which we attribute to Hbeta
